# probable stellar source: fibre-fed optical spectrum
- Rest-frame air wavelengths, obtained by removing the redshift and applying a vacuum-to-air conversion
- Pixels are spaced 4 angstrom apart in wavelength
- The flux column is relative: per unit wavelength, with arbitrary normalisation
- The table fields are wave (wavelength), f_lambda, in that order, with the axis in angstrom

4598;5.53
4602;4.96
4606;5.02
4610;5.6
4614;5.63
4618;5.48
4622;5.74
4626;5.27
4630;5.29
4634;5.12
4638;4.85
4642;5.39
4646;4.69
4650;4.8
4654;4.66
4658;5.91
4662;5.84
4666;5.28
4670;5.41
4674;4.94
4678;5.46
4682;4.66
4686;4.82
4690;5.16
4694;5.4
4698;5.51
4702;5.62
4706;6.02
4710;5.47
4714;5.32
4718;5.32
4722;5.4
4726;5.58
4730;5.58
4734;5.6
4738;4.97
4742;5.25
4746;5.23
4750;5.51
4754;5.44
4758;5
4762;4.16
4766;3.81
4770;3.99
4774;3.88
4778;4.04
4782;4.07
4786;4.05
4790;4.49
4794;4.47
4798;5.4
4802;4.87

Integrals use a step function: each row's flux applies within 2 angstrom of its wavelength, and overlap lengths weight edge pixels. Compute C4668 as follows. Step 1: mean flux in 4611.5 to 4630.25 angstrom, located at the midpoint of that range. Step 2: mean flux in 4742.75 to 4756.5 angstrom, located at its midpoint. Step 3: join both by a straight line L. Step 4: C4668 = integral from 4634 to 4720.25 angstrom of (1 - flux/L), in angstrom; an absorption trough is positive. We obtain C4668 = 2.9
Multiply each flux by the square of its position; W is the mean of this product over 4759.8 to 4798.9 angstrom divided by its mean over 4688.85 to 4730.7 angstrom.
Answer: 0.79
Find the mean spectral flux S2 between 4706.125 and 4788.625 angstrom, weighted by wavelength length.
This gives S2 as 4.91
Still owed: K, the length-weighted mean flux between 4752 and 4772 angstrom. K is 4.48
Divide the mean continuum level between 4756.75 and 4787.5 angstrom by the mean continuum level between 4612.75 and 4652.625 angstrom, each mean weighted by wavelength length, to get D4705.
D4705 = 0.79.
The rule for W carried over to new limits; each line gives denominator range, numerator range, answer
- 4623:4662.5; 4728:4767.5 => 1.02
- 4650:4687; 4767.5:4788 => 0.80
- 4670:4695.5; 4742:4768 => 0.99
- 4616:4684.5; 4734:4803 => 0.94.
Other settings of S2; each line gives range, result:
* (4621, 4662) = 5.19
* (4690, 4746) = 5.45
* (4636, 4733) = 5.3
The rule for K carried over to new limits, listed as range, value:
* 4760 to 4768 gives 3.99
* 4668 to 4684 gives 5.12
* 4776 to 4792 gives 4.16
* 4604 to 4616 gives 5.42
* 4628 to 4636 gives 5.21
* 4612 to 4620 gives 5.55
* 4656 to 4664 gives 5.88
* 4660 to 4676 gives 5.37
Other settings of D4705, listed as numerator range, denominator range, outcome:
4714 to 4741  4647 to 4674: 1.02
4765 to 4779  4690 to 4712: 0.71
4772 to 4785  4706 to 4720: 0.73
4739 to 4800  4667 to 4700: 0.89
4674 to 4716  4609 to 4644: 0.99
